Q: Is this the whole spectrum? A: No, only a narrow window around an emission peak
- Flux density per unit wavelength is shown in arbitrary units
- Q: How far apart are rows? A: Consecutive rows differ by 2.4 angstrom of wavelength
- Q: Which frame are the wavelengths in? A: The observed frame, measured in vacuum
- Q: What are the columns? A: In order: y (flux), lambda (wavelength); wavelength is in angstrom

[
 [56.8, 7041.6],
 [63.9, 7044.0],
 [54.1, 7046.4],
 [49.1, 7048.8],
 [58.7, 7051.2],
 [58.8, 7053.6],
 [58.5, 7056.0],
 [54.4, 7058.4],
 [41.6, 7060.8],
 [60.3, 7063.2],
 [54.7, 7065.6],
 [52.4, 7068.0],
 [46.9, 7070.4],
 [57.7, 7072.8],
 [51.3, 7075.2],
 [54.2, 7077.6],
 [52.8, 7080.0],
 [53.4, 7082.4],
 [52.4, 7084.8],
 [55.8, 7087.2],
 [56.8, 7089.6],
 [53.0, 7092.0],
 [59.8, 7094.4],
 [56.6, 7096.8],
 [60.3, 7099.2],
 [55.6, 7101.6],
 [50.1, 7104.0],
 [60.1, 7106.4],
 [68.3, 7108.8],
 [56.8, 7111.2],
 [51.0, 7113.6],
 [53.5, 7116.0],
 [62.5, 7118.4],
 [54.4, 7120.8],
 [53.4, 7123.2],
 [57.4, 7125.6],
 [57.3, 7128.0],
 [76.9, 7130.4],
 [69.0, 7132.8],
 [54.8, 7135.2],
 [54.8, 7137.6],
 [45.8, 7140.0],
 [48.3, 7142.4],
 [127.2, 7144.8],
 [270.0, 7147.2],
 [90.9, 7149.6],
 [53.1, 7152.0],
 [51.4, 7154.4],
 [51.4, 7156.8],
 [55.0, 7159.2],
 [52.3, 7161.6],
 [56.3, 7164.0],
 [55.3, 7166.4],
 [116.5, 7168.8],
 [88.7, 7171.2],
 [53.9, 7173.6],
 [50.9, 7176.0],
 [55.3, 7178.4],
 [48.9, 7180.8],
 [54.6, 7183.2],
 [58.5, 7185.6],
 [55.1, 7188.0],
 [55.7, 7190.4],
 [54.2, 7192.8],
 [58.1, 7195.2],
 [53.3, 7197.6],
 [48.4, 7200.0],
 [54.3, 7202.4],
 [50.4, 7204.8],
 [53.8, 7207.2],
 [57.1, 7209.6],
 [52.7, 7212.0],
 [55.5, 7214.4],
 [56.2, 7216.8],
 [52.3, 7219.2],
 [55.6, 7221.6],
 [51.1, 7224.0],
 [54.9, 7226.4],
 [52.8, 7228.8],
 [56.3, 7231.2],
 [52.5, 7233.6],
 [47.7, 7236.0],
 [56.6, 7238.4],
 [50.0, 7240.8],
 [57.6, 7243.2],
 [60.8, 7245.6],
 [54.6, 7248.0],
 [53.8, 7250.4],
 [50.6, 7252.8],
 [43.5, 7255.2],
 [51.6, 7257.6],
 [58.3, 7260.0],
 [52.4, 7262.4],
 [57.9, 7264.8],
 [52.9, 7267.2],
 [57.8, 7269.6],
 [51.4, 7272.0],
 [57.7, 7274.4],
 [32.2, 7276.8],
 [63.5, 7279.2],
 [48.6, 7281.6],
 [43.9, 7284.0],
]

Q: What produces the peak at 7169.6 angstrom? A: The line [N II] 6583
